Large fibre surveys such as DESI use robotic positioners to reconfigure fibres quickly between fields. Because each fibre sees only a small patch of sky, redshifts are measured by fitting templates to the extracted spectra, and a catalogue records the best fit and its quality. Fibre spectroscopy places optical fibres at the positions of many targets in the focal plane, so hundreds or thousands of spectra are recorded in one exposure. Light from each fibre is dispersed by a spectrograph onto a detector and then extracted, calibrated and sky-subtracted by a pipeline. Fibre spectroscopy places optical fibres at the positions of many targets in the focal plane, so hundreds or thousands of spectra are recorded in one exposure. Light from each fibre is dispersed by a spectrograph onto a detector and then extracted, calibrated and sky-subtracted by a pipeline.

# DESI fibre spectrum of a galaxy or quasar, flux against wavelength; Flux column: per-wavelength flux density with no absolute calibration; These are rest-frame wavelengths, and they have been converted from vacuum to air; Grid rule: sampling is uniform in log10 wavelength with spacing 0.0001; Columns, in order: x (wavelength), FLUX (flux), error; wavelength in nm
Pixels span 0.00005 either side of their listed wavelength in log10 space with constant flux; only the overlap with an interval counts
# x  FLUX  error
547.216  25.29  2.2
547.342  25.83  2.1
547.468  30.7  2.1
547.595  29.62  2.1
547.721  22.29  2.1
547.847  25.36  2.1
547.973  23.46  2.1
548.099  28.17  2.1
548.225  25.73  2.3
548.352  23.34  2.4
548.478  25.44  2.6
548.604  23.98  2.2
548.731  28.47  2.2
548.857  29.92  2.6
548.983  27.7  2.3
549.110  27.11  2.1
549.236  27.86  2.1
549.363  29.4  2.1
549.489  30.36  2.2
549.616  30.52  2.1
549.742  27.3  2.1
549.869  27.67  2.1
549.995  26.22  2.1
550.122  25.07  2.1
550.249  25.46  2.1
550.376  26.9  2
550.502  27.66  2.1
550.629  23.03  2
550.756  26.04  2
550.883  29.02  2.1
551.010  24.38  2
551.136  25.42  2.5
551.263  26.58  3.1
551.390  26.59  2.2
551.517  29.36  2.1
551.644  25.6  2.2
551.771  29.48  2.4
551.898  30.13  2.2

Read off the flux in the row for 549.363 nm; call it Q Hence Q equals 29.4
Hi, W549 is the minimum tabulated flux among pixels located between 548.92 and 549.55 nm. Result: 27.11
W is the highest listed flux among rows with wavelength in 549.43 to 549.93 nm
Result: 30.52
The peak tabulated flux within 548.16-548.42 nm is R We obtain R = 25.73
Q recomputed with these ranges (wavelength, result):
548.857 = 29.92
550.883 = 29.02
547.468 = 30.7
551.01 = 24.38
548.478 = 25.44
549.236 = 27.86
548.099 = 28.17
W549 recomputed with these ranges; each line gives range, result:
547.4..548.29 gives 22.29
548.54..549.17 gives 23.98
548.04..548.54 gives 23.34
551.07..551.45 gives 25.42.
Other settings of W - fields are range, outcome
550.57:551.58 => 29.36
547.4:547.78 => 30.7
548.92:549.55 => 30.36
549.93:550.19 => 26.22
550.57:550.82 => 26.04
